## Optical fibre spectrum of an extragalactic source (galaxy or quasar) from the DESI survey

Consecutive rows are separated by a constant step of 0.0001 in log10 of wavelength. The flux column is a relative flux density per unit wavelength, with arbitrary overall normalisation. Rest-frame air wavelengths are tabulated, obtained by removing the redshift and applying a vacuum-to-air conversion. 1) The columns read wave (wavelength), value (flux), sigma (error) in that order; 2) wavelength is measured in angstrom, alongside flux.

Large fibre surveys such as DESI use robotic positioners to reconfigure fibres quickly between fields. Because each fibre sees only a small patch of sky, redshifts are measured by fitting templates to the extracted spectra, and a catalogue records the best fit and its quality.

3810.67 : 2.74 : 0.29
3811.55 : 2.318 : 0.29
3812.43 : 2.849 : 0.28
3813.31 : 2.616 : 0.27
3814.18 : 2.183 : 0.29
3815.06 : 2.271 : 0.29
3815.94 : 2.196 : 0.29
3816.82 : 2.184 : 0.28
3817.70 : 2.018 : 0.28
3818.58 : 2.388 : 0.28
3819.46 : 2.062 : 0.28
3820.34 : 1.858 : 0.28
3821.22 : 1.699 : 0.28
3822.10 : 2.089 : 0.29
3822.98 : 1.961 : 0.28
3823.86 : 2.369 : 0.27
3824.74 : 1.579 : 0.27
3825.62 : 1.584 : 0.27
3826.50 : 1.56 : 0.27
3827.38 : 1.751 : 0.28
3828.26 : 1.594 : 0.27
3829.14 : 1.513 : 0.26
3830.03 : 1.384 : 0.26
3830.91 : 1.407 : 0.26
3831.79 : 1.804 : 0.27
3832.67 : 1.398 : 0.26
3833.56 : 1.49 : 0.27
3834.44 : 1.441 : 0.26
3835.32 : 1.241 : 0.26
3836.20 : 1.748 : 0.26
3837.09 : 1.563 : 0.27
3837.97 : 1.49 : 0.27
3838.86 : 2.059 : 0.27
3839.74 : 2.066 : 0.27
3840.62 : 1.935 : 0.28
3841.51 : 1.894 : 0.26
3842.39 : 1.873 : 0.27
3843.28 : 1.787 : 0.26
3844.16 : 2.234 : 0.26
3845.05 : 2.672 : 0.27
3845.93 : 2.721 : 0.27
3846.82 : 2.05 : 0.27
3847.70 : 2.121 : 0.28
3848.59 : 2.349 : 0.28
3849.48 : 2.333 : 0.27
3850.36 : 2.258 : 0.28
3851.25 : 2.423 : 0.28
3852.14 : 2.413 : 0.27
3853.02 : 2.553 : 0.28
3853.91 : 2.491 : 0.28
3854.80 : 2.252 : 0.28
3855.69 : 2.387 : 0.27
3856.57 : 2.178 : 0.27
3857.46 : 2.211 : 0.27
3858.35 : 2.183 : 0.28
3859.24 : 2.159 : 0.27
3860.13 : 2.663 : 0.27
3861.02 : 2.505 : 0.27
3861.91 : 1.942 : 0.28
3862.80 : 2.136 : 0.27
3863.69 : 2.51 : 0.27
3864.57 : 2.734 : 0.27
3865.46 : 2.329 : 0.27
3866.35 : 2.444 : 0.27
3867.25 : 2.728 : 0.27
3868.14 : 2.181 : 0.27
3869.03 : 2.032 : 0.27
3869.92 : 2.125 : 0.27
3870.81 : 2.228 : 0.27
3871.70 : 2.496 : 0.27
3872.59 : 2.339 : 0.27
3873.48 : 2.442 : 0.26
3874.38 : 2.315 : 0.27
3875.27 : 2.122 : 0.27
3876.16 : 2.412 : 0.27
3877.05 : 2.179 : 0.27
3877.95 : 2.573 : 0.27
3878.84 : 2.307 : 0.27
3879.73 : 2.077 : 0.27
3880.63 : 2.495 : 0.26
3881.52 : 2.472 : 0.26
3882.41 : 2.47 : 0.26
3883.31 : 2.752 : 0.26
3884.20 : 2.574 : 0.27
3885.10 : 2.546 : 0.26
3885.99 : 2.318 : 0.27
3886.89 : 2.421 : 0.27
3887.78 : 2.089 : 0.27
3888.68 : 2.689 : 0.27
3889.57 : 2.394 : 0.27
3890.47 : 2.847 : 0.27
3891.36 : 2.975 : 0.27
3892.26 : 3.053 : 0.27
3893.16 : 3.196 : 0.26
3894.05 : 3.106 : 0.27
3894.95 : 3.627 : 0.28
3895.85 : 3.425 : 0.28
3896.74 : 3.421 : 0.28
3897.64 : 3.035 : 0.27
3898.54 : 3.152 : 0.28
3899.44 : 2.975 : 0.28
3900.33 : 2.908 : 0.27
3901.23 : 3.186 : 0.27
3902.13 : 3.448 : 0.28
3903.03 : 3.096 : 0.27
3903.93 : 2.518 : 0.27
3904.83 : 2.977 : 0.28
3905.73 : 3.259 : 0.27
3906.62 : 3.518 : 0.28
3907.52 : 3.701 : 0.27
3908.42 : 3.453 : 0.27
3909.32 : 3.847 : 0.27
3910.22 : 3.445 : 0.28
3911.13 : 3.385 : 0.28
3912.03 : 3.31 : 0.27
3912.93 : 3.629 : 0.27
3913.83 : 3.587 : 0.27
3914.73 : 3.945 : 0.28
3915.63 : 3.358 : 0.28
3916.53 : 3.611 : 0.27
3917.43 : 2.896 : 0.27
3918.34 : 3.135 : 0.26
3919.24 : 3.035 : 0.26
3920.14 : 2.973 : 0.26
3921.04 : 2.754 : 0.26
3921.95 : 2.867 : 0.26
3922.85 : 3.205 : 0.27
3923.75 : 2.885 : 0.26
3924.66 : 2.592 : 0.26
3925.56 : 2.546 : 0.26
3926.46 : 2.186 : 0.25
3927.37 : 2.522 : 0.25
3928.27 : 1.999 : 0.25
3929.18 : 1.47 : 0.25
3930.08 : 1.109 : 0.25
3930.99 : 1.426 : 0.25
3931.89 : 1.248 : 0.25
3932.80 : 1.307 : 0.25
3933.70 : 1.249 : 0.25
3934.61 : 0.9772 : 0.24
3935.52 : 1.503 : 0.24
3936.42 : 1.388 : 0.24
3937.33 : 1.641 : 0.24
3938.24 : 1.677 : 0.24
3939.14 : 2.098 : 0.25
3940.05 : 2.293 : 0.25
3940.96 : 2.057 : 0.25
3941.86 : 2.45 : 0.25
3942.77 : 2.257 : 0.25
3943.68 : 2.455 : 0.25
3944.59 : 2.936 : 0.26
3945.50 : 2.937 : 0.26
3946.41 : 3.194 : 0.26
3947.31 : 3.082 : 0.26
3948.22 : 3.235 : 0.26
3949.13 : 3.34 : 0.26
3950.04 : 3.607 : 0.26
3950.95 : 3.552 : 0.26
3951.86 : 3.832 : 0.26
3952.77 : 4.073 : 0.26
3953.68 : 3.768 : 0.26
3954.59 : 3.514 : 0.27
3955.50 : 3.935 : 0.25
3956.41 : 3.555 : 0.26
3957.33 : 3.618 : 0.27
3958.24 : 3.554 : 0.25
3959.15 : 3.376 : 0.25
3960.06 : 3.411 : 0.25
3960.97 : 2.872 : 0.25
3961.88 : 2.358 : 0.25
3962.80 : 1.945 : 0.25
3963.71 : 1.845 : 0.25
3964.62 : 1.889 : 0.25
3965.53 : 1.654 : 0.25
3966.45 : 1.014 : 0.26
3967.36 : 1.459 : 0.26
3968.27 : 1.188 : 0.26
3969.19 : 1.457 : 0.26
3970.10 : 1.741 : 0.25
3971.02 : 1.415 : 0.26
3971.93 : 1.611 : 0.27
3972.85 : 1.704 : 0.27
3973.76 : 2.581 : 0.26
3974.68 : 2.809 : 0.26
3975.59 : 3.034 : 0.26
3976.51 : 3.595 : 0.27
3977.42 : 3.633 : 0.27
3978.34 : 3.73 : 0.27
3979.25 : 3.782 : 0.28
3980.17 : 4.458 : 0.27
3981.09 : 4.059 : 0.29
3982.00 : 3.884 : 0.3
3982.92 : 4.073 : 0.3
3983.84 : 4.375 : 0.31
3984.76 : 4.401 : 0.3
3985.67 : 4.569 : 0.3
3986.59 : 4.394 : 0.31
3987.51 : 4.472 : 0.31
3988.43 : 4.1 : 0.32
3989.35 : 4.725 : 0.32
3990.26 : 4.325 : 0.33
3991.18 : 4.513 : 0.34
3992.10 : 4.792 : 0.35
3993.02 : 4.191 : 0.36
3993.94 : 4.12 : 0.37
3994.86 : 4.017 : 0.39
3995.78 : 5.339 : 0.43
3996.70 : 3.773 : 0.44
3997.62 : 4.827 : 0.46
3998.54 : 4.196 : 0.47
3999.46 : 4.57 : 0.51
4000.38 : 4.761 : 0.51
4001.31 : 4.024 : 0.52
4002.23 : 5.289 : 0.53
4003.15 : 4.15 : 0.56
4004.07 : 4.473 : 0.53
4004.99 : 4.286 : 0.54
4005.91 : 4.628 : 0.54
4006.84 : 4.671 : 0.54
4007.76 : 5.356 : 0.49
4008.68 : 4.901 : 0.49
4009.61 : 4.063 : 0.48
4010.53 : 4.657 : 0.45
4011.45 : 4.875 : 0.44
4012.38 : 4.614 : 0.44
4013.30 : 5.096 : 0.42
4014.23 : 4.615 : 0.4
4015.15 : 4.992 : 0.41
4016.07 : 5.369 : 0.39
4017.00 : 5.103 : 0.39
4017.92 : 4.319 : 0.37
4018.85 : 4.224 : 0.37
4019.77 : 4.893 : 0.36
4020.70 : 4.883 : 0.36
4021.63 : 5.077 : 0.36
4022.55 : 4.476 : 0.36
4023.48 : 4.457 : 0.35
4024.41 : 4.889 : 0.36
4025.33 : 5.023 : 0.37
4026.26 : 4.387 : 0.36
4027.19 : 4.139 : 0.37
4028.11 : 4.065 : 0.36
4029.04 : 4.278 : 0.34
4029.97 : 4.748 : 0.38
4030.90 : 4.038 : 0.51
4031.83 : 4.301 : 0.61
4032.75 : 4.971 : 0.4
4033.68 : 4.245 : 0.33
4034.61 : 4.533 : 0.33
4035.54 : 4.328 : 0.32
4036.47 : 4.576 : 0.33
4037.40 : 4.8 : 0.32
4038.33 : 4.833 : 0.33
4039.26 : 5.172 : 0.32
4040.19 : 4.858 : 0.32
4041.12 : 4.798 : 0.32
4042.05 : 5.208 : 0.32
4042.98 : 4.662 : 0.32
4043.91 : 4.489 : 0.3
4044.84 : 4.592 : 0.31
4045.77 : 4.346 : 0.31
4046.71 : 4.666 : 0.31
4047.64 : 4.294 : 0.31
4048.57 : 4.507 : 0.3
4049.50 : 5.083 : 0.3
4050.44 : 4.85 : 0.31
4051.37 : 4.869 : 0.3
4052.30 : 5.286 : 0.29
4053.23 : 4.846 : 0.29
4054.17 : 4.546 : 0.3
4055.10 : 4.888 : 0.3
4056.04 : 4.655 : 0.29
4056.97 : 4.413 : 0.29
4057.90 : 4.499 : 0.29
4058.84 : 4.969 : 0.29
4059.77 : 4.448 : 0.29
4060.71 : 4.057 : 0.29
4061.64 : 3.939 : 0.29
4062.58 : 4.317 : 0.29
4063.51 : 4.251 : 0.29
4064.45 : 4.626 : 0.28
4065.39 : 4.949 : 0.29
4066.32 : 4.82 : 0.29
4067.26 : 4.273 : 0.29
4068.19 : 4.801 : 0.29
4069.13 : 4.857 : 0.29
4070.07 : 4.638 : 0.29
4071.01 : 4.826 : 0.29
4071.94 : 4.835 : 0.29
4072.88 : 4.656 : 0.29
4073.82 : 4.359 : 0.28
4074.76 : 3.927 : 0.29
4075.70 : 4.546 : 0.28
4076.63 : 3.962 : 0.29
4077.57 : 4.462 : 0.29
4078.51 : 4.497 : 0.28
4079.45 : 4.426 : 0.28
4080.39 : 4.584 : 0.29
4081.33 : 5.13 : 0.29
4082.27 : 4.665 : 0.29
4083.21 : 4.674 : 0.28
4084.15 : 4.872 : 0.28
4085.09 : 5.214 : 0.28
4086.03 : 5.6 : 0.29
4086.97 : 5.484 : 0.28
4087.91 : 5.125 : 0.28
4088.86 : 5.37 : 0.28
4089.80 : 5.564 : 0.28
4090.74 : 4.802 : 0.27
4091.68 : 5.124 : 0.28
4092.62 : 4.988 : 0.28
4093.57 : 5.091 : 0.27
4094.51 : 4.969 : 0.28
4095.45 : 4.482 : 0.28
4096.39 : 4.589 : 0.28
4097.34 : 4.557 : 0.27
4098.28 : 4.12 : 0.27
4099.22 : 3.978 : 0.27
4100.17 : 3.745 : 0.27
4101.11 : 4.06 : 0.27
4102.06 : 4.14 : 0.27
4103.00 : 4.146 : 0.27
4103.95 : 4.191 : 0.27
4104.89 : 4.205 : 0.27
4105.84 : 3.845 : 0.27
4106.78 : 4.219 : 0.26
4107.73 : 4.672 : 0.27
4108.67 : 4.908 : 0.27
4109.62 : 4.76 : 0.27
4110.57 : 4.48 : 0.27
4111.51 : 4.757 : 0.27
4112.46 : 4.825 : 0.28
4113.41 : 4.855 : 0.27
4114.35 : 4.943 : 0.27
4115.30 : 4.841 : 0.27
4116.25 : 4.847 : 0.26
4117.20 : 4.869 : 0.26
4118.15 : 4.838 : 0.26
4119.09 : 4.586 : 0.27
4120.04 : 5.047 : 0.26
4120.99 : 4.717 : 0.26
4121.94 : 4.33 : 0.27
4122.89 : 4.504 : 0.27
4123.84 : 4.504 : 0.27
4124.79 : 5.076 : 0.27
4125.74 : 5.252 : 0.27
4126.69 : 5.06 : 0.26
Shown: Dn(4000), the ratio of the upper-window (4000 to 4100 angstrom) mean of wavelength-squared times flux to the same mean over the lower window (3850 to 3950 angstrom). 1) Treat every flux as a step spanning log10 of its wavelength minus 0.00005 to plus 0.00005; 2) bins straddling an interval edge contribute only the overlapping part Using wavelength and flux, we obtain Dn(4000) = 1.94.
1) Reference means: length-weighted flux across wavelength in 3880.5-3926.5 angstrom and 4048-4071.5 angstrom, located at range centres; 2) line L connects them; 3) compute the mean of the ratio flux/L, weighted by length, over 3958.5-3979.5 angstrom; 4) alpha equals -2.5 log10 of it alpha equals 0.50 mag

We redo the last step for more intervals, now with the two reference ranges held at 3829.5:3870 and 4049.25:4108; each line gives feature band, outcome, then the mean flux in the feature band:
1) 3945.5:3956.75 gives -0.10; 3.53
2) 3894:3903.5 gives -0.21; 3.22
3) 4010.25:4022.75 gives -0.22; 4.81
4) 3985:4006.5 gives -0.20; 4.46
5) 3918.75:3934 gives 0.31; 2.21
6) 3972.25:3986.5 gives -0.03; 3.65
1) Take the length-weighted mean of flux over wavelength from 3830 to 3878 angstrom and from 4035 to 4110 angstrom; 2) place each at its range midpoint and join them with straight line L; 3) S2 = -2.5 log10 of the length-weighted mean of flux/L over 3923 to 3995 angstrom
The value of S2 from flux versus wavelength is 0.18 mag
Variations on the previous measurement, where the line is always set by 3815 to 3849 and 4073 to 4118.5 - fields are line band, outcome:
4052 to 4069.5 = -0.08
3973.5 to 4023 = -0.21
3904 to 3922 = -0.22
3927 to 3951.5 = 0.35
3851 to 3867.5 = -0.10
